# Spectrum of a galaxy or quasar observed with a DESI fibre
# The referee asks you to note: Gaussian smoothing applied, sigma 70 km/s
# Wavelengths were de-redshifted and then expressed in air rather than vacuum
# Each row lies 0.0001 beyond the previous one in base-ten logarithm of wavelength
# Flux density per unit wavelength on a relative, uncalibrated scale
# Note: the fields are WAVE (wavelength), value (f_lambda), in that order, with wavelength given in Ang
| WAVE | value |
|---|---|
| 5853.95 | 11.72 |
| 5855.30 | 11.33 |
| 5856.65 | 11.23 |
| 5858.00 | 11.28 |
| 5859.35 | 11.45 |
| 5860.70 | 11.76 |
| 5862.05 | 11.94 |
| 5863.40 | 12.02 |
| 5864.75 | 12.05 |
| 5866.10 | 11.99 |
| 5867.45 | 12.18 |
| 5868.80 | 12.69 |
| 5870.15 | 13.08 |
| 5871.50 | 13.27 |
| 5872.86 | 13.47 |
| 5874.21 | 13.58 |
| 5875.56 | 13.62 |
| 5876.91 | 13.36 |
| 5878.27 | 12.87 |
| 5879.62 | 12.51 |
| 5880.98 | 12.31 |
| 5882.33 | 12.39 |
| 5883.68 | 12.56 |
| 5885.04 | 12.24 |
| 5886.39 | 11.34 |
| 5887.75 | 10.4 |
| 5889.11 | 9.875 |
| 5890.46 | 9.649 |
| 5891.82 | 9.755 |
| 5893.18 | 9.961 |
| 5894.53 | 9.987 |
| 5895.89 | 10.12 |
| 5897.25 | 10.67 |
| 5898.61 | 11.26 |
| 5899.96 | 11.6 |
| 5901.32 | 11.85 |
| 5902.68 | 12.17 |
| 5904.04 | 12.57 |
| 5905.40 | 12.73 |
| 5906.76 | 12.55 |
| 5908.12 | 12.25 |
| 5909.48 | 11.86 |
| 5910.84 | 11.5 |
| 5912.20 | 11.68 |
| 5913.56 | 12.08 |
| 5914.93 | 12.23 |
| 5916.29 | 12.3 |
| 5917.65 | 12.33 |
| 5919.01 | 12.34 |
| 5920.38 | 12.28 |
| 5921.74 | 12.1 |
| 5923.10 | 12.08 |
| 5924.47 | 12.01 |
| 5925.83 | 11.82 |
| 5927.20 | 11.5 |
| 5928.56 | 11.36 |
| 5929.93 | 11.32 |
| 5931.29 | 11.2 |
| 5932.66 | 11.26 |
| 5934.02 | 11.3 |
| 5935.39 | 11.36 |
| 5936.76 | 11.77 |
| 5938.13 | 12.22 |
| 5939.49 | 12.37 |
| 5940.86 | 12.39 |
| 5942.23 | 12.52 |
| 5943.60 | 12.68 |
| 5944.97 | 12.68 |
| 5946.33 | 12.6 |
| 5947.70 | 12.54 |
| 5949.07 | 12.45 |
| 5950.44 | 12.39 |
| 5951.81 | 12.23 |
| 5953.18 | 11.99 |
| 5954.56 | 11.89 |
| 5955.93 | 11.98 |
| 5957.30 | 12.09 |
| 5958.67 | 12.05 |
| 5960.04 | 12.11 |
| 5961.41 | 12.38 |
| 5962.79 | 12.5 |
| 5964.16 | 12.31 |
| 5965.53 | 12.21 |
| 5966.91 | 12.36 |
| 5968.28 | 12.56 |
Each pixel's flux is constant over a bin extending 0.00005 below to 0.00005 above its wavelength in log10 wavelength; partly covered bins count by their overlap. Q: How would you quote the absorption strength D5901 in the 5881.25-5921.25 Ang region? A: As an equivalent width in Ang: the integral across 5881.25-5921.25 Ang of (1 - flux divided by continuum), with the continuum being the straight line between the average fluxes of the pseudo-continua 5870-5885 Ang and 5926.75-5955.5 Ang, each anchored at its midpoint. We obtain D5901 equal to 3.3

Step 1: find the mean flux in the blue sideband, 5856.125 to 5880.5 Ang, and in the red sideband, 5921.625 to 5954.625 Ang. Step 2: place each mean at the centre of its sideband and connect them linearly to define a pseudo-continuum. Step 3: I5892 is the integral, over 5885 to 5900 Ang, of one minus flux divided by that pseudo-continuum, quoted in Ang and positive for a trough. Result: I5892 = 2.3 Ang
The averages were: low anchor 12.5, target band 10.5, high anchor 12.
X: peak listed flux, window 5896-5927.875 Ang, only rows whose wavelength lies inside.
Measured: 12.73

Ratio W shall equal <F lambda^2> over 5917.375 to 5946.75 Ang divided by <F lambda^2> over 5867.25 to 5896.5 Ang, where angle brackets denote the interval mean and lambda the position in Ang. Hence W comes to 1.03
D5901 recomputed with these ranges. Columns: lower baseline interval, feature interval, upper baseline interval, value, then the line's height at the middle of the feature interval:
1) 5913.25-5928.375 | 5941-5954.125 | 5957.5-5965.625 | -0.26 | 12.2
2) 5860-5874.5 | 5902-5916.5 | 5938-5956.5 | 0.31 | 12.4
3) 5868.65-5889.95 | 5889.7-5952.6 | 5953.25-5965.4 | 2.62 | 12.3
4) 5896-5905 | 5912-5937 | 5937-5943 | 0.50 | 12.1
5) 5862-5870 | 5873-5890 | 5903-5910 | 0.04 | 12.3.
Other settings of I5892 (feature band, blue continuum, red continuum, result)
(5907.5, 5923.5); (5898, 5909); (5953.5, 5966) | 0.1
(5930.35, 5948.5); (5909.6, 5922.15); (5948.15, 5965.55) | 0.1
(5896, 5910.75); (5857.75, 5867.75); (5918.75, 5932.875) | -0.1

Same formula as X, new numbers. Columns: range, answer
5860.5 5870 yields 12.69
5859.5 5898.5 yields 13.62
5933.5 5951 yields 12.68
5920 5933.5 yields 12.28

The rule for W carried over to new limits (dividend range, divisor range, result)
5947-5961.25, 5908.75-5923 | 1.02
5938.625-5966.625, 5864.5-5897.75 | 1.07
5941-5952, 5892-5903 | 1.17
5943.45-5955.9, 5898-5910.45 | 1.04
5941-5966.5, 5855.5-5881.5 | 1.02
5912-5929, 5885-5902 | 1.14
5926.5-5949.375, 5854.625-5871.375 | 1.03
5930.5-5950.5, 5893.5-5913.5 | 1.06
